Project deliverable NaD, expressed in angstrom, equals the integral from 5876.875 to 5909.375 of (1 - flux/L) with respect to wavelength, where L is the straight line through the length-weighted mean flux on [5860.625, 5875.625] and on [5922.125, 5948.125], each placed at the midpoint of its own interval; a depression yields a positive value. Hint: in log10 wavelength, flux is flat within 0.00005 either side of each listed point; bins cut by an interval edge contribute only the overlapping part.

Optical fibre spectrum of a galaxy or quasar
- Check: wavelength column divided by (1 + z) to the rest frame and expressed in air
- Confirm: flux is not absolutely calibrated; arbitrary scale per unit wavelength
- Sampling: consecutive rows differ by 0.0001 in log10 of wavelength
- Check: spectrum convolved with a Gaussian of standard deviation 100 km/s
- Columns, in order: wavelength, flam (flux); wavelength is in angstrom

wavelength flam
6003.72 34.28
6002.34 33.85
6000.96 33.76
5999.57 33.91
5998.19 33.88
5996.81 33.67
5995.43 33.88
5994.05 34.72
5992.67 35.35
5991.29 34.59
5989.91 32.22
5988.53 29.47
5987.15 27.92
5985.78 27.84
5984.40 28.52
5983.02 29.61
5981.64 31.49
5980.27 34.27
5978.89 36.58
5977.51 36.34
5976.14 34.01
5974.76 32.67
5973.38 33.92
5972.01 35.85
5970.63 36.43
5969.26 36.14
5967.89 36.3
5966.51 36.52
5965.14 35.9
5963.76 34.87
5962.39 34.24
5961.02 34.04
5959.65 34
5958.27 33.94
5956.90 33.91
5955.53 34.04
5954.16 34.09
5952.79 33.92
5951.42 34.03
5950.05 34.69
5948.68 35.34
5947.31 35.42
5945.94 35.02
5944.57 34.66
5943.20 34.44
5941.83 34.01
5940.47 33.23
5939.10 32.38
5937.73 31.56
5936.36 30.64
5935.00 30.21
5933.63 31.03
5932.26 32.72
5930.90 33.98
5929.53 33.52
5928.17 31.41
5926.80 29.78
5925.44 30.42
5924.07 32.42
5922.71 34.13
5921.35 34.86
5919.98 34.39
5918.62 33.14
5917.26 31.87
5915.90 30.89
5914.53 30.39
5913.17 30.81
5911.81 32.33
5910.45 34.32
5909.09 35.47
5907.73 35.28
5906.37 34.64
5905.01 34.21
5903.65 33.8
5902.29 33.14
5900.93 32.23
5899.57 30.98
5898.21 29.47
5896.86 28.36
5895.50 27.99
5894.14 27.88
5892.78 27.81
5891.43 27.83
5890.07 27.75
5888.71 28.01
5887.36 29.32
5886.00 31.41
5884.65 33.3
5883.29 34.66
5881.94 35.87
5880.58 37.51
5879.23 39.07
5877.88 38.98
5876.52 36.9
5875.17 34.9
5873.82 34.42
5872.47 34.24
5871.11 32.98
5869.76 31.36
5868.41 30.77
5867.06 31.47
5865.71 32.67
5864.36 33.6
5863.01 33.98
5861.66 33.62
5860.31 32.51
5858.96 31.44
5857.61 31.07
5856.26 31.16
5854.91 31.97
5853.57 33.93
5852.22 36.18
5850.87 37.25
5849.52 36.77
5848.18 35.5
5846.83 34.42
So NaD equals 0.6 angstrom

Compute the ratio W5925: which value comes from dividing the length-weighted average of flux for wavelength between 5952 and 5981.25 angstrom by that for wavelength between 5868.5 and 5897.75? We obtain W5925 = 1.1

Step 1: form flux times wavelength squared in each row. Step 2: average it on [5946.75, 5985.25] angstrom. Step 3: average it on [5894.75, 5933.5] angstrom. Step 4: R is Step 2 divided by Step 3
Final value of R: 1.1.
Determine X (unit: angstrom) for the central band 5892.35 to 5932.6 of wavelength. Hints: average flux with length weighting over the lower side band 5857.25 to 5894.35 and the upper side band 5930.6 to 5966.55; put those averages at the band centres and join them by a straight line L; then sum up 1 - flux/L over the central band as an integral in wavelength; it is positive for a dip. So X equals 1.40 angstrom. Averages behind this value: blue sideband 32.8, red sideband 33.8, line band 32.1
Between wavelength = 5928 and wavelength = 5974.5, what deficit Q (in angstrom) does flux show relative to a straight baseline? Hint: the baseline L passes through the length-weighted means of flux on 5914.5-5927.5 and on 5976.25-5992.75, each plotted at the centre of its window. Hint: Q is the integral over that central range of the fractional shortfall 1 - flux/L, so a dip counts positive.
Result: -2.7 angstrom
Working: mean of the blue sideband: 32.3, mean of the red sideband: 32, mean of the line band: 34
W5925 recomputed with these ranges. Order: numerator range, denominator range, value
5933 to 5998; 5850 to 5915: 1.03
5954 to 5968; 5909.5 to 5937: 1.08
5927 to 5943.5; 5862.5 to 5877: 0.97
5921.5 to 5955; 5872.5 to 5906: 1.02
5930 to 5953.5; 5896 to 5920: 1.03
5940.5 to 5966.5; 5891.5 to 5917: 1.09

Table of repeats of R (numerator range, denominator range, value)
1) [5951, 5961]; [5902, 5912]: 1.01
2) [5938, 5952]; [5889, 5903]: 1.19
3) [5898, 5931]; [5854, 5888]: 0.99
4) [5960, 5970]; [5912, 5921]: 1.12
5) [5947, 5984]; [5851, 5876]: 1.08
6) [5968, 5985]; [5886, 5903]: 1.19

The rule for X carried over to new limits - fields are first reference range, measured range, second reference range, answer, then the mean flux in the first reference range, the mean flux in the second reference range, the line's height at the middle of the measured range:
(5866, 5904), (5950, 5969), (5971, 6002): -1.1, 32.2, 33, 32.8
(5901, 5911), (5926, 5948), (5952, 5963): 0.9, 34.3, 34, 34.1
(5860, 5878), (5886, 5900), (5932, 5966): 2.1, 33.6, 33.7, 33.6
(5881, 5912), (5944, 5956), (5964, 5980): -0.1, 31.6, 35.4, 34.3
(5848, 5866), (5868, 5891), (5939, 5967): 0.2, 33.7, 34.4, 33.8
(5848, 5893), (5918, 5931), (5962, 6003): 0.3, 33.3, 33.6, 33.4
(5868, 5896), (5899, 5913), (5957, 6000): -0.3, 32.6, 33.7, 32.8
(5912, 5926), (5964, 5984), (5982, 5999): -1.7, 32.3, 31.8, 31.9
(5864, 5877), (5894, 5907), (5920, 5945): 0.6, 33.3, 32.5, 32.9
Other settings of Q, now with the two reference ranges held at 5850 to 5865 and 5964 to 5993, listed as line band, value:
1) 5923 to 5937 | 0.72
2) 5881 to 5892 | 0.72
